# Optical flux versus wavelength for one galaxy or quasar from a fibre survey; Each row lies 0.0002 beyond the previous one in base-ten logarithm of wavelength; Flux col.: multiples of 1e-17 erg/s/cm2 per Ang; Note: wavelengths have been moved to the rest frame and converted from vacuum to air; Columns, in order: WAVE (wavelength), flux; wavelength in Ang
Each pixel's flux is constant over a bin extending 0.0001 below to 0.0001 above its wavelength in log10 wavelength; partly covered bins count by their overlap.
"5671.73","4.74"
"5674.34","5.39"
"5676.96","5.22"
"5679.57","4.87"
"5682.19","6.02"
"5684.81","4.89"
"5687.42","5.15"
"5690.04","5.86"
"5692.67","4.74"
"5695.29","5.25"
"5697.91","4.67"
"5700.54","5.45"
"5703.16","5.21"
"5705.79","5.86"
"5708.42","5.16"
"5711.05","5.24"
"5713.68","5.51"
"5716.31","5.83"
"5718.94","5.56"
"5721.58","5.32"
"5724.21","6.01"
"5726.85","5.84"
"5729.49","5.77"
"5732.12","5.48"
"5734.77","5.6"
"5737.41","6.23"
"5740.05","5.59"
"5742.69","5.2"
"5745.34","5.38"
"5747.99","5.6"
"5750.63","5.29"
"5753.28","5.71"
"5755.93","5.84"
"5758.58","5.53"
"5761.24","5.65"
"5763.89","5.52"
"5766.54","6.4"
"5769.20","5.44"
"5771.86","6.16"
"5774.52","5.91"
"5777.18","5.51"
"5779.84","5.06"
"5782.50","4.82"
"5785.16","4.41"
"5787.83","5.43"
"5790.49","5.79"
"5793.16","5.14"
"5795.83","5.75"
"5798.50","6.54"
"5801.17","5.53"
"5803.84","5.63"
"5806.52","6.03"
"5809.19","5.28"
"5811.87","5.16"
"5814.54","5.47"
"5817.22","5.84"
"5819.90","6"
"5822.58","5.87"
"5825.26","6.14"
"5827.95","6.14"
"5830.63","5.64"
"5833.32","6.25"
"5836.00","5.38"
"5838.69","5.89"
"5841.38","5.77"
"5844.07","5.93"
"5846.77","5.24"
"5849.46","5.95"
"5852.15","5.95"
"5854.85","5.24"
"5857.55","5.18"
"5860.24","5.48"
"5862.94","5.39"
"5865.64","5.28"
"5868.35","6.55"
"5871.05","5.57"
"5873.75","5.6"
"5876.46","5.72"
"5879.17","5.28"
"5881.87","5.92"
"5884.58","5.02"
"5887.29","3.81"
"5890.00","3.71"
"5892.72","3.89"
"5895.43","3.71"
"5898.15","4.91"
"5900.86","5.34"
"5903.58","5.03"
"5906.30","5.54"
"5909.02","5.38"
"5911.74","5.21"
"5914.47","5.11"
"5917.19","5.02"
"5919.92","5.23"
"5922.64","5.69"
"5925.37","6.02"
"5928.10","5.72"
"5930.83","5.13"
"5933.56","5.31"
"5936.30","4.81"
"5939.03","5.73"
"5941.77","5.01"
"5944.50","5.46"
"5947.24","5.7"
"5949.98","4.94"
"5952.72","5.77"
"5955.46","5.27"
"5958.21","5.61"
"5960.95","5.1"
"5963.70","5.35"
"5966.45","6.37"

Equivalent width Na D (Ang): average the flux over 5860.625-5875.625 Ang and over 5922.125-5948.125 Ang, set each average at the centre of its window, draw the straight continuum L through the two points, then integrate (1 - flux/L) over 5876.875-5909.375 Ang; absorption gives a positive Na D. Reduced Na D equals 4.53 Ang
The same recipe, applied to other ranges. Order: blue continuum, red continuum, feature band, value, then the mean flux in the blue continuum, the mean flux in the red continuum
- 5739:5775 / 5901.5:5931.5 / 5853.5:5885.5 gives -0.40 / 5.65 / 5.38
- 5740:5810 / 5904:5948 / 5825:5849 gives -1.43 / 5.56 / 5.37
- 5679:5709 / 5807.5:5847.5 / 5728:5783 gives -1.29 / 5.27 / 5.74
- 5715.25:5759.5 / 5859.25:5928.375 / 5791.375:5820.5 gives -1.21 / 5.63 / 5.19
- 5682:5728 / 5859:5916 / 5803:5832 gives -2.90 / 5.4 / 5.11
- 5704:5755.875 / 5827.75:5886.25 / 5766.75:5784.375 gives 0.31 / 5.59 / 5.63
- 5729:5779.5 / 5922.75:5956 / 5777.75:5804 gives 0.98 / 5.66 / 5.42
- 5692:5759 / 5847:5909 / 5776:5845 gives -3.93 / 5.5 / 5.19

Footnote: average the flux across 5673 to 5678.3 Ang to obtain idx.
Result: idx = 5.3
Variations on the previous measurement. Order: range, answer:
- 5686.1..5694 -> 5.25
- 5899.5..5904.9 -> 5.19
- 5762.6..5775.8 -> 5.89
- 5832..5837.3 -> 5.82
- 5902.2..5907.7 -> 5.28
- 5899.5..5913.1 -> 5.3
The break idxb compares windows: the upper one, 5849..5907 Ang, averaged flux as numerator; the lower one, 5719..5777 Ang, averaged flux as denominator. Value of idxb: 0.9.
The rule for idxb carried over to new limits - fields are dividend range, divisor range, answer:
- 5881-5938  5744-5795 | 0.91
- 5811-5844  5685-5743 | 1.06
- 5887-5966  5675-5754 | 0.95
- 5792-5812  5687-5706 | 1.08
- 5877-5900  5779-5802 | 0.85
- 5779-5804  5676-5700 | 1.04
